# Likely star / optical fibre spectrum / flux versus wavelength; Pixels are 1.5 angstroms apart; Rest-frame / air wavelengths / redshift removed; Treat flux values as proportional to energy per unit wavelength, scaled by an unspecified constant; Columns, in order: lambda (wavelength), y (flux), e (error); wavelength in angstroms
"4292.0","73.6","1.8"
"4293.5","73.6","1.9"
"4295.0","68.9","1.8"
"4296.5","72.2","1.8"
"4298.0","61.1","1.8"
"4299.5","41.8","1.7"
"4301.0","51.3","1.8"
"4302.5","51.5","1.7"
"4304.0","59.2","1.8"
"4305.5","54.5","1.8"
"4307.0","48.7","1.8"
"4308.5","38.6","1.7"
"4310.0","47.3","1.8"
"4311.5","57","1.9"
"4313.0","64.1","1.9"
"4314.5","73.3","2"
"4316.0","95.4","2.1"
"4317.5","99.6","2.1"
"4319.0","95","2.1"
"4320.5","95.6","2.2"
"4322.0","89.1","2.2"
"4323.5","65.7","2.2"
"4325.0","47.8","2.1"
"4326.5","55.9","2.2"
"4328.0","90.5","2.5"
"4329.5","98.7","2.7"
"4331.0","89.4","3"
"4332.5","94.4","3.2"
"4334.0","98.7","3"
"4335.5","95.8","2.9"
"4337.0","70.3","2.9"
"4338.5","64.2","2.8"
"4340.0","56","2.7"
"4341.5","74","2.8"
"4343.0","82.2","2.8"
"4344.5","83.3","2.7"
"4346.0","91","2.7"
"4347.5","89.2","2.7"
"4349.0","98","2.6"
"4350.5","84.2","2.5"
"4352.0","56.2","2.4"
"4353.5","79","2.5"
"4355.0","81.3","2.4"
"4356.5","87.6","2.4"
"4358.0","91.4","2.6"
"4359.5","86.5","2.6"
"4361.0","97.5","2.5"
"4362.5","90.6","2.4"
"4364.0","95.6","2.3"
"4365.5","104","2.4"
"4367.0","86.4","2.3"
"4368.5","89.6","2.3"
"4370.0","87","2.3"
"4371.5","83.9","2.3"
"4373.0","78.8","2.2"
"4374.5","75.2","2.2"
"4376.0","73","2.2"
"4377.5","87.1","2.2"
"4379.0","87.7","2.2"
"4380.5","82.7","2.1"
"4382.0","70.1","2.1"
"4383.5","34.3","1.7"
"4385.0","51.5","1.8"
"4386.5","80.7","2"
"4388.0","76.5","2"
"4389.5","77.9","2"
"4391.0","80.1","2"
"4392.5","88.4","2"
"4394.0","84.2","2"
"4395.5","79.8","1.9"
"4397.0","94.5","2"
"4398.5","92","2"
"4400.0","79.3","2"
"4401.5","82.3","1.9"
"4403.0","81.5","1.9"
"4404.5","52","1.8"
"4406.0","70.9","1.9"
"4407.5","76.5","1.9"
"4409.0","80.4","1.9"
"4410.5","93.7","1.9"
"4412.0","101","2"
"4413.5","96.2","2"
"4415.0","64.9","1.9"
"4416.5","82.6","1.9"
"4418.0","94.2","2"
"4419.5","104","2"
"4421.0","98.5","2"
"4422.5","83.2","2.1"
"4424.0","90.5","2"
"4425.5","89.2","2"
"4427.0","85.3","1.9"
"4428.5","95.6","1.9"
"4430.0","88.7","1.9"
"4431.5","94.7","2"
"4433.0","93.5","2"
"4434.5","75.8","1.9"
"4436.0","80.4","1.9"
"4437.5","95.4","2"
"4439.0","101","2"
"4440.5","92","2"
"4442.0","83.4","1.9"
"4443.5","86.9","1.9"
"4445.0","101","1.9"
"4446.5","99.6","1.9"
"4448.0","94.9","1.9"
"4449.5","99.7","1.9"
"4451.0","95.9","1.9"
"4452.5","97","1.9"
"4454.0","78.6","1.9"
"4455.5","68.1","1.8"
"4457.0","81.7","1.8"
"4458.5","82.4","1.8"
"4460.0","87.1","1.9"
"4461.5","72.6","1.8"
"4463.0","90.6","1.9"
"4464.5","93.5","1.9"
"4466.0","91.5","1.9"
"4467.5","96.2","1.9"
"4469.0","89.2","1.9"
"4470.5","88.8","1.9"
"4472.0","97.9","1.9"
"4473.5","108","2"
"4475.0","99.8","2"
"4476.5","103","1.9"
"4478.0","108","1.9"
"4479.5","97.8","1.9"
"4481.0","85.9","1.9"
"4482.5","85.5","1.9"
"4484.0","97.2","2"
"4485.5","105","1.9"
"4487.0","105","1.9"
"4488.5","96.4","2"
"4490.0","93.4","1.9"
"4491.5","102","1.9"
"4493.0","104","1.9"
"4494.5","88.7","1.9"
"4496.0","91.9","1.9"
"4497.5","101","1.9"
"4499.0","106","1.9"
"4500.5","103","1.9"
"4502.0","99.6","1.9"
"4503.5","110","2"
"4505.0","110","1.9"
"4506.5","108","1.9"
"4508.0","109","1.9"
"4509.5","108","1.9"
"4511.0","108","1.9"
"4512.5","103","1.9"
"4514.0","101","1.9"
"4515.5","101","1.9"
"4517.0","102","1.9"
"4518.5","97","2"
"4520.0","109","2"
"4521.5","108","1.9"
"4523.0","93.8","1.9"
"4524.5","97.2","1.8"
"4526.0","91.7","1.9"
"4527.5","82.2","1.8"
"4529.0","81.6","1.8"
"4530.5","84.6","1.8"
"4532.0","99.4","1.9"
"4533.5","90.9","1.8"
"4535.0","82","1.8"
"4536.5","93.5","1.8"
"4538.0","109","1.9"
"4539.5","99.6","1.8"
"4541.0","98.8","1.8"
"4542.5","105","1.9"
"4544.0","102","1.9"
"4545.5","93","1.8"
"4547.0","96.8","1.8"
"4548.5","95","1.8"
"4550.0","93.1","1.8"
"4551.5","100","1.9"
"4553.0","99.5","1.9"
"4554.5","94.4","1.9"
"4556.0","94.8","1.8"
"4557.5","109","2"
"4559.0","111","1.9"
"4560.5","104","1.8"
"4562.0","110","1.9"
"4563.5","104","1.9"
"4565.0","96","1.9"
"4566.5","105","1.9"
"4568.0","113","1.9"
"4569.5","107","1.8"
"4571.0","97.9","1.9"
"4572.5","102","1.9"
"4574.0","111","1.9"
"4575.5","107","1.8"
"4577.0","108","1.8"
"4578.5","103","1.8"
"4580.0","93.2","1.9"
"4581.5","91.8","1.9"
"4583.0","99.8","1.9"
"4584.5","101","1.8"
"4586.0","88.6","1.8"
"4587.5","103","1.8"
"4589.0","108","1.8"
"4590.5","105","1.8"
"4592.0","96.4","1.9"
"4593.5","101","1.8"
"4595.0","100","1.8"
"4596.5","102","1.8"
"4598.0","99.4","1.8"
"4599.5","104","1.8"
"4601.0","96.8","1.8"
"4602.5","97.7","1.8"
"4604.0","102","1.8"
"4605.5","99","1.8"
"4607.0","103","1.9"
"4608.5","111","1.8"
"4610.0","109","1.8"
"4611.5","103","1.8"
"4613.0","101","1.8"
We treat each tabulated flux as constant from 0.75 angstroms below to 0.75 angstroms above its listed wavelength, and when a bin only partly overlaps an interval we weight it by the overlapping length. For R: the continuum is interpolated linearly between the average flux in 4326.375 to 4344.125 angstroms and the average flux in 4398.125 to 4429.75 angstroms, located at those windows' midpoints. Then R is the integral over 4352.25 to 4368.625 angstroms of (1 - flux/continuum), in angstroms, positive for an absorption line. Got -1.2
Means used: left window 81.8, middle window 88.9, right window 85.4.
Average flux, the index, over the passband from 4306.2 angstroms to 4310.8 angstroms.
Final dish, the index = 45.1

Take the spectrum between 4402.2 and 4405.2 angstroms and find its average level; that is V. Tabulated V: 67.3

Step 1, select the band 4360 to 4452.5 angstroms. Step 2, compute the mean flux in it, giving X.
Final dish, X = 85.6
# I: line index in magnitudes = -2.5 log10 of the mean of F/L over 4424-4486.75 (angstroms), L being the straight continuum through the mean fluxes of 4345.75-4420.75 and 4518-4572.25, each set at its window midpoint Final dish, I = -0.02 mag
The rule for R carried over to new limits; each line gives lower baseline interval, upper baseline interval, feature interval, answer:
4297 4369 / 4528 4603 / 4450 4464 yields 0.76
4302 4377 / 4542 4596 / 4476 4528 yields -3.08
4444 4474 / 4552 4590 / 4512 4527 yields -0.47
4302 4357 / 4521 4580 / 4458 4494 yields -1.46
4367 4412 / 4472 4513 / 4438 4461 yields 0.50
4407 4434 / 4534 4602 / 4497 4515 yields -1.78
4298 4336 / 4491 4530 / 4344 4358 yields -1.30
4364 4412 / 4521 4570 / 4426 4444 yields -0.84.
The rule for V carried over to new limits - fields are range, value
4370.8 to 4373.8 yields 81.2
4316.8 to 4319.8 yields 97.2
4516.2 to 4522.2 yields 104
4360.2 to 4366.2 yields 96.8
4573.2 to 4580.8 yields 104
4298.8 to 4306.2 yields 51.7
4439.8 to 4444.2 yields 87.4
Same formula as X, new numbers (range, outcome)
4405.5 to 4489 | 91.1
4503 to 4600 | 100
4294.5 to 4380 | 77.4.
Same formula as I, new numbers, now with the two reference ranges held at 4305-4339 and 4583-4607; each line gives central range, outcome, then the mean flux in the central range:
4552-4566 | -0.060 mag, 103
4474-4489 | -0.099 mag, 98.6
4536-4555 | -0.031 mag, 98.6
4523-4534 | 0.051 mag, 89.9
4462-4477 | -0.076 mag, 95.3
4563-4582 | -0.052 mag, 103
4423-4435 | -0.051 mag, 89.3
